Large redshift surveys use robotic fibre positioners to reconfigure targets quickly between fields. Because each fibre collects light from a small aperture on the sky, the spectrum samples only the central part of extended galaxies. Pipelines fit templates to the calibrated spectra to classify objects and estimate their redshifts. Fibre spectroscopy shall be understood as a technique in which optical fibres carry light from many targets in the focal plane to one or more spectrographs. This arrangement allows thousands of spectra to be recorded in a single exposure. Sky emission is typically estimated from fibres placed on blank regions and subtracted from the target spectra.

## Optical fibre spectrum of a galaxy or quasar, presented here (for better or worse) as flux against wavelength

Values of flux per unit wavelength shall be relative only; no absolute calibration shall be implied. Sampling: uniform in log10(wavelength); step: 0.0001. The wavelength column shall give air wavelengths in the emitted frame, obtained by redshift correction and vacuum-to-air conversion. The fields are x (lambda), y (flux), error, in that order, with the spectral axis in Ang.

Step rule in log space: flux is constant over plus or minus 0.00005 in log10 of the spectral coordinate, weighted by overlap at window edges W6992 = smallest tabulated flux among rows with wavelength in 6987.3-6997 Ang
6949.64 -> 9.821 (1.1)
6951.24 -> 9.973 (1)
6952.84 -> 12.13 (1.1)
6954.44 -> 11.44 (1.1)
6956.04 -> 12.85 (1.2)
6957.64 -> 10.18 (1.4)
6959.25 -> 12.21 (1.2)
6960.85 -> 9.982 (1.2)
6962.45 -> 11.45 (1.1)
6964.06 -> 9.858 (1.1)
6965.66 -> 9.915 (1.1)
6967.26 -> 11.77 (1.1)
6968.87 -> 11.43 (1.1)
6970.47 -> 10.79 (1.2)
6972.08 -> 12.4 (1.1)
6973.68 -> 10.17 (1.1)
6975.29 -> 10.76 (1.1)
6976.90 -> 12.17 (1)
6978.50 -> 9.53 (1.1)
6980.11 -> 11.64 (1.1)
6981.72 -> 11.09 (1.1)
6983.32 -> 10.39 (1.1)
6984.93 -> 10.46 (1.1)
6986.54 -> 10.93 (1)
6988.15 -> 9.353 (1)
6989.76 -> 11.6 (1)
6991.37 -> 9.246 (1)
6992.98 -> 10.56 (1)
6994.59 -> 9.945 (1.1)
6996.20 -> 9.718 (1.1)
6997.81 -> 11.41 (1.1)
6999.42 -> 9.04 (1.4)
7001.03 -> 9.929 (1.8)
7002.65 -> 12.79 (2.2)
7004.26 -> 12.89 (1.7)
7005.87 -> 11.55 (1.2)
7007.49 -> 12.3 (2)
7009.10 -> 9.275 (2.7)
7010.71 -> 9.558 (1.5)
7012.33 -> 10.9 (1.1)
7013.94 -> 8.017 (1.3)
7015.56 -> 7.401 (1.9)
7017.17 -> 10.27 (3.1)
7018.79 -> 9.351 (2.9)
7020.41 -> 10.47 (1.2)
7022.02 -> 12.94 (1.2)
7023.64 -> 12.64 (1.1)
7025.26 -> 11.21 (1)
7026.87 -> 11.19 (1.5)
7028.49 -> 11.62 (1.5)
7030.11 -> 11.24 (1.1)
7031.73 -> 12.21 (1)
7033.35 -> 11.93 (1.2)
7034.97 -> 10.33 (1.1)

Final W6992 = 9.246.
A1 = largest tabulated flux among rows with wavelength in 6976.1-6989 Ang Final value 12.17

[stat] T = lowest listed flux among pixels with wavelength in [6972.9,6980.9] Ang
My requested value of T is 9.53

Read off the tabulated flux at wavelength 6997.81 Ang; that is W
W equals 11.41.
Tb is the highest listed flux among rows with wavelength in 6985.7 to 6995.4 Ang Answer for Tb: 11.6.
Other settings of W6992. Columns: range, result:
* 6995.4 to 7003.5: 9.04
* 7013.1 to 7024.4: 7.401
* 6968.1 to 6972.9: 10.79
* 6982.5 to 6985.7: 10.39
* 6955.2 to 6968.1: 9.858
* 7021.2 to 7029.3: 11.19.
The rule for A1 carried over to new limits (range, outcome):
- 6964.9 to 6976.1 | 12.4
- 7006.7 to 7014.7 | 12.3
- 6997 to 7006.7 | 12.89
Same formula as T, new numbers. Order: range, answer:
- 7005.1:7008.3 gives 11.55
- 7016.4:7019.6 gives 9.351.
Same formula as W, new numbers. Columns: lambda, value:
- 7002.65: 12.79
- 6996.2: 9.718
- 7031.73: 12.21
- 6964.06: 9.858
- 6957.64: 10.18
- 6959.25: 12.21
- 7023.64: 12.64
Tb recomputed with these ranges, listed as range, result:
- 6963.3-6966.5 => 9.915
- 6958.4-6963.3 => 12.21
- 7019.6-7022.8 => 12.94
